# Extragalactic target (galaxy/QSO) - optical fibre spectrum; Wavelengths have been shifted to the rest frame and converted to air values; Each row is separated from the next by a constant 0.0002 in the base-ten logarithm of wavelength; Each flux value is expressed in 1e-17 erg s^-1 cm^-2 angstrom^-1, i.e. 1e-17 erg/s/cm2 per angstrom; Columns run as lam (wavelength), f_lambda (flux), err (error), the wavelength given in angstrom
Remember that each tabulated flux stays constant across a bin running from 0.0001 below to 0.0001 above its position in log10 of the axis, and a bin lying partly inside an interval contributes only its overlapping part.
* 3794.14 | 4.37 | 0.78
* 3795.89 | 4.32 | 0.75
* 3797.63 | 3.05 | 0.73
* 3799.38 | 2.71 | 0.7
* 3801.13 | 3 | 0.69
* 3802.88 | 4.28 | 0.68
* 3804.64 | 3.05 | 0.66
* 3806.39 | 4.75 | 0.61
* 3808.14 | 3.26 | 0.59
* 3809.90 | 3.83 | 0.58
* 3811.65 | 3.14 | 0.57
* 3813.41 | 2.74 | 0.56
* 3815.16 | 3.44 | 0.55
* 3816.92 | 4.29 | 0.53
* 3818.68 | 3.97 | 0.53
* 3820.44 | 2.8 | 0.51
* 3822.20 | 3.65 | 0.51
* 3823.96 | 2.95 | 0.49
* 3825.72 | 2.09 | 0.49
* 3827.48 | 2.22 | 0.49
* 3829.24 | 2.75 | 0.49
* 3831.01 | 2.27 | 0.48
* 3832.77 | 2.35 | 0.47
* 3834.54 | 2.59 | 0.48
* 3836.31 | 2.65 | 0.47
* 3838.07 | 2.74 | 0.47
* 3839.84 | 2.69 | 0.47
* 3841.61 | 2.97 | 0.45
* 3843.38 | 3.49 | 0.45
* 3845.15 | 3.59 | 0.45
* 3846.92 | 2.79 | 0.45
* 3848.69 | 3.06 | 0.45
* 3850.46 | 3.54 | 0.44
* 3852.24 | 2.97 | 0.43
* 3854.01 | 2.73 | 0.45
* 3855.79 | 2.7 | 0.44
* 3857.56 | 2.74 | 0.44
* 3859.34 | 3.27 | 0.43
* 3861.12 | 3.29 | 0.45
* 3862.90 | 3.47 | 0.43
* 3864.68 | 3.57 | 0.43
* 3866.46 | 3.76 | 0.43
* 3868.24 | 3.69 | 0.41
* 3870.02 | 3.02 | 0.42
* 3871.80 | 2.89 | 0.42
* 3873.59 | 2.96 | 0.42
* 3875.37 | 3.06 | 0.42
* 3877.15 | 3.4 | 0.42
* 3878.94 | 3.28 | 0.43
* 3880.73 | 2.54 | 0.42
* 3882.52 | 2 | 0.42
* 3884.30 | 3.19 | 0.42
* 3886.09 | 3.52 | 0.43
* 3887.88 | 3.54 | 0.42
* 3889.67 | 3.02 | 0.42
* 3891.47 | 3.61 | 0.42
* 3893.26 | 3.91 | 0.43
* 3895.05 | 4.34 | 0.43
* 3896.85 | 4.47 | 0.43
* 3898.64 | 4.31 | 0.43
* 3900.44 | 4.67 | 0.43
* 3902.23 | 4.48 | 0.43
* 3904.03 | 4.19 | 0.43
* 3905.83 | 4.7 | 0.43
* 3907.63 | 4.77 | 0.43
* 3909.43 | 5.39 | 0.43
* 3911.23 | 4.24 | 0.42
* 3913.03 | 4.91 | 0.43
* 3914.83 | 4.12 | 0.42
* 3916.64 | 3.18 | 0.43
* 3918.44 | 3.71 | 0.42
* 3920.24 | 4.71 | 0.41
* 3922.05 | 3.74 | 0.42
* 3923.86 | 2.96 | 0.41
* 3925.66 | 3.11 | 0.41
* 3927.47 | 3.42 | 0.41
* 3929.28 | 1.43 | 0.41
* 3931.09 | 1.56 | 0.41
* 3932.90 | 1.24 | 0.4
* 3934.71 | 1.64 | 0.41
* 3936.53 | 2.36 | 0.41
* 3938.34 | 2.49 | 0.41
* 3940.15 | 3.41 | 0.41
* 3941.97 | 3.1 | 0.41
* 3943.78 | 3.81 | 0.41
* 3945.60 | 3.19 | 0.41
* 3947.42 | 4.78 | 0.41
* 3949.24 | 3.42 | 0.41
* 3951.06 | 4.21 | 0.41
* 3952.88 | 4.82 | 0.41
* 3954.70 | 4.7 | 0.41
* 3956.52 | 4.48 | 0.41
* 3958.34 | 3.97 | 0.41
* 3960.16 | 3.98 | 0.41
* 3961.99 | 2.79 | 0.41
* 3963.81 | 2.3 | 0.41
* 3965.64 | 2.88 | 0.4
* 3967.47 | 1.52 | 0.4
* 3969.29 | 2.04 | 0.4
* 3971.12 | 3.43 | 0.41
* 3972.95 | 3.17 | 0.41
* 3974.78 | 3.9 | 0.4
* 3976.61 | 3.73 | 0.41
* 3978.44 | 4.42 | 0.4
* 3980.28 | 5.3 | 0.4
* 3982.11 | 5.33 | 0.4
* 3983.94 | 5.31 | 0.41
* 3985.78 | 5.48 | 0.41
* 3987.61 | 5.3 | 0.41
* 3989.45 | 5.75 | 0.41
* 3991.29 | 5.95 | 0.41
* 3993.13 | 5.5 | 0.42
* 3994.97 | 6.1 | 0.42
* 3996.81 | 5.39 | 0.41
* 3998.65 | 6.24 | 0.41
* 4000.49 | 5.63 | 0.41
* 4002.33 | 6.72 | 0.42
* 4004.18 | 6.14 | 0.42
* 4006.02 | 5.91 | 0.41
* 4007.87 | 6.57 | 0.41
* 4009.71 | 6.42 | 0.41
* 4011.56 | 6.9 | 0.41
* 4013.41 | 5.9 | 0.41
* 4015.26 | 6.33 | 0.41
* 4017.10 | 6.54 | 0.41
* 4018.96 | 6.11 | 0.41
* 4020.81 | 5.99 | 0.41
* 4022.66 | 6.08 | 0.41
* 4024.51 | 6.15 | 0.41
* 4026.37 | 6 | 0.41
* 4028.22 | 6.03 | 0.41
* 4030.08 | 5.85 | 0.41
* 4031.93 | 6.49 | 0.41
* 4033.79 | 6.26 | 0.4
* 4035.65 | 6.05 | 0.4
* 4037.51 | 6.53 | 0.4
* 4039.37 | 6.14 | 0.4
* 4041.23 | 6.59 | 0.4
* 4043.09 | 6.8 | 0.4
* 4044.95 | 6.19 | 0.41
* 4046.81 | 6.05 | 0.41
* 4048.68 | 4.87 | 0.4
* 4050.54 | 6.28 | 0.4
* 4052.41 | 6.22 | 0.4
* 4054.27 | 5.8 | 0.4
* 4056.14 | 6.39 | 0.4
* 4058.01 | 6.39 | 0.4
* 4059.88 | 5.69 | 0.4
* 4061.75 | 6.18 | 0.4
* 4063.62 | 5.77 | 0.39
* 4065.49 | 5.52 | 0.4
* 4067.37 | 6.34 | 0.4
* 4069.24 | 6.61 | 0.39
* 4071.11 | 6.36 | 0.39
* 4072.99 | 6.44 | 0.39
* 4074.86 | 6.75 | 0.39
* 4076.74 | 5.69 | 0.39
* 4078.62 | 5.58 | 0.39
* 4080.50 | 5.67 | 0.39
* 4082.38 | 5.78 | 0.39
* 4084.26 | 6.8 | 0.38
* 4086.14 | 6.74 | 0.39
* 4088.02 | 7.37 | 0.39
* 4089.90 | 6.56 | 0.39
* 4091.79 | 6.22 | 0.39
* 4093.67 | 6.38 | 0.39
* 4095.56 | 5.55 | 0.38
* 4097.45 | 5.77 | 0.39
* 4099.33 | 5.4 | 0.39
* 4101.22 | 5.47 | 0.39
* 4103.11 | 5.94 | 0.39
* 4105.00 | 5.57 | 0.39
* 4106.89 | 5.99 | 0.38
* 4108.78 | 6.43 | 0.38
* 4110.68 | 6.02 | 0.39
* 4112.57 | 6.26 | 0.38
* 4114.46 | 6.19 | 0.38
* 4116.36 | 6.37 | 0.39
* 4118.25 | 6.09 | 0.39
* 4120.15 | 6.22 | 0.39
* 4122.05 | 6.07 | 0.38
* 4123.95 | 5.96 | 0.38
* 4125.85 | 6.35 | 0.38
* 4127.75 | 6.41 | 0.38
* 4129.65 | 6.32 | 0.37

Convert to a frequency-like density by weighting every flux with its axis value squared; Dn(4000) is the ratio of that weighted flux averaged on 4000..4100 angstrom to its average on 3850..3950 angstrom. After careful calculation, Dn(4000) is 1.95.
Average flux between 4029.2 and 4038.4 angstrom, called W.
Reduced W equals 6.24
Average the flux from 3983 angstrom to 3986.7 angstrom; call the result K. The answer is 5.4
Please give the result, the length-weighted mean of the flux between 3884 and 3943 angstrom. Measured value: 3.56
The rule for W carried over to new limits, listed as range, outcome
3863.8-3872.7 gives 3.39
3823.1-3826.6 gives 2.52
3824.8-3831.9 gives 2.34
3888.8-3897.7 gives 3.87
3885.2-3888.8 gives 3.53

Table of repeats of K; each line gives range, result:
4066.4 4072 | 6.43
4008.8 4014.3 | 6.4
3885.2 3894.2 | 3.52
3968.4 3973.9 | 2.89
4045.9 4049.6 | 5.45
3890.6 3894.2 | 3.77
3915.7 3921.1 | 3.86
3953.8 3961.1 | 4.28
